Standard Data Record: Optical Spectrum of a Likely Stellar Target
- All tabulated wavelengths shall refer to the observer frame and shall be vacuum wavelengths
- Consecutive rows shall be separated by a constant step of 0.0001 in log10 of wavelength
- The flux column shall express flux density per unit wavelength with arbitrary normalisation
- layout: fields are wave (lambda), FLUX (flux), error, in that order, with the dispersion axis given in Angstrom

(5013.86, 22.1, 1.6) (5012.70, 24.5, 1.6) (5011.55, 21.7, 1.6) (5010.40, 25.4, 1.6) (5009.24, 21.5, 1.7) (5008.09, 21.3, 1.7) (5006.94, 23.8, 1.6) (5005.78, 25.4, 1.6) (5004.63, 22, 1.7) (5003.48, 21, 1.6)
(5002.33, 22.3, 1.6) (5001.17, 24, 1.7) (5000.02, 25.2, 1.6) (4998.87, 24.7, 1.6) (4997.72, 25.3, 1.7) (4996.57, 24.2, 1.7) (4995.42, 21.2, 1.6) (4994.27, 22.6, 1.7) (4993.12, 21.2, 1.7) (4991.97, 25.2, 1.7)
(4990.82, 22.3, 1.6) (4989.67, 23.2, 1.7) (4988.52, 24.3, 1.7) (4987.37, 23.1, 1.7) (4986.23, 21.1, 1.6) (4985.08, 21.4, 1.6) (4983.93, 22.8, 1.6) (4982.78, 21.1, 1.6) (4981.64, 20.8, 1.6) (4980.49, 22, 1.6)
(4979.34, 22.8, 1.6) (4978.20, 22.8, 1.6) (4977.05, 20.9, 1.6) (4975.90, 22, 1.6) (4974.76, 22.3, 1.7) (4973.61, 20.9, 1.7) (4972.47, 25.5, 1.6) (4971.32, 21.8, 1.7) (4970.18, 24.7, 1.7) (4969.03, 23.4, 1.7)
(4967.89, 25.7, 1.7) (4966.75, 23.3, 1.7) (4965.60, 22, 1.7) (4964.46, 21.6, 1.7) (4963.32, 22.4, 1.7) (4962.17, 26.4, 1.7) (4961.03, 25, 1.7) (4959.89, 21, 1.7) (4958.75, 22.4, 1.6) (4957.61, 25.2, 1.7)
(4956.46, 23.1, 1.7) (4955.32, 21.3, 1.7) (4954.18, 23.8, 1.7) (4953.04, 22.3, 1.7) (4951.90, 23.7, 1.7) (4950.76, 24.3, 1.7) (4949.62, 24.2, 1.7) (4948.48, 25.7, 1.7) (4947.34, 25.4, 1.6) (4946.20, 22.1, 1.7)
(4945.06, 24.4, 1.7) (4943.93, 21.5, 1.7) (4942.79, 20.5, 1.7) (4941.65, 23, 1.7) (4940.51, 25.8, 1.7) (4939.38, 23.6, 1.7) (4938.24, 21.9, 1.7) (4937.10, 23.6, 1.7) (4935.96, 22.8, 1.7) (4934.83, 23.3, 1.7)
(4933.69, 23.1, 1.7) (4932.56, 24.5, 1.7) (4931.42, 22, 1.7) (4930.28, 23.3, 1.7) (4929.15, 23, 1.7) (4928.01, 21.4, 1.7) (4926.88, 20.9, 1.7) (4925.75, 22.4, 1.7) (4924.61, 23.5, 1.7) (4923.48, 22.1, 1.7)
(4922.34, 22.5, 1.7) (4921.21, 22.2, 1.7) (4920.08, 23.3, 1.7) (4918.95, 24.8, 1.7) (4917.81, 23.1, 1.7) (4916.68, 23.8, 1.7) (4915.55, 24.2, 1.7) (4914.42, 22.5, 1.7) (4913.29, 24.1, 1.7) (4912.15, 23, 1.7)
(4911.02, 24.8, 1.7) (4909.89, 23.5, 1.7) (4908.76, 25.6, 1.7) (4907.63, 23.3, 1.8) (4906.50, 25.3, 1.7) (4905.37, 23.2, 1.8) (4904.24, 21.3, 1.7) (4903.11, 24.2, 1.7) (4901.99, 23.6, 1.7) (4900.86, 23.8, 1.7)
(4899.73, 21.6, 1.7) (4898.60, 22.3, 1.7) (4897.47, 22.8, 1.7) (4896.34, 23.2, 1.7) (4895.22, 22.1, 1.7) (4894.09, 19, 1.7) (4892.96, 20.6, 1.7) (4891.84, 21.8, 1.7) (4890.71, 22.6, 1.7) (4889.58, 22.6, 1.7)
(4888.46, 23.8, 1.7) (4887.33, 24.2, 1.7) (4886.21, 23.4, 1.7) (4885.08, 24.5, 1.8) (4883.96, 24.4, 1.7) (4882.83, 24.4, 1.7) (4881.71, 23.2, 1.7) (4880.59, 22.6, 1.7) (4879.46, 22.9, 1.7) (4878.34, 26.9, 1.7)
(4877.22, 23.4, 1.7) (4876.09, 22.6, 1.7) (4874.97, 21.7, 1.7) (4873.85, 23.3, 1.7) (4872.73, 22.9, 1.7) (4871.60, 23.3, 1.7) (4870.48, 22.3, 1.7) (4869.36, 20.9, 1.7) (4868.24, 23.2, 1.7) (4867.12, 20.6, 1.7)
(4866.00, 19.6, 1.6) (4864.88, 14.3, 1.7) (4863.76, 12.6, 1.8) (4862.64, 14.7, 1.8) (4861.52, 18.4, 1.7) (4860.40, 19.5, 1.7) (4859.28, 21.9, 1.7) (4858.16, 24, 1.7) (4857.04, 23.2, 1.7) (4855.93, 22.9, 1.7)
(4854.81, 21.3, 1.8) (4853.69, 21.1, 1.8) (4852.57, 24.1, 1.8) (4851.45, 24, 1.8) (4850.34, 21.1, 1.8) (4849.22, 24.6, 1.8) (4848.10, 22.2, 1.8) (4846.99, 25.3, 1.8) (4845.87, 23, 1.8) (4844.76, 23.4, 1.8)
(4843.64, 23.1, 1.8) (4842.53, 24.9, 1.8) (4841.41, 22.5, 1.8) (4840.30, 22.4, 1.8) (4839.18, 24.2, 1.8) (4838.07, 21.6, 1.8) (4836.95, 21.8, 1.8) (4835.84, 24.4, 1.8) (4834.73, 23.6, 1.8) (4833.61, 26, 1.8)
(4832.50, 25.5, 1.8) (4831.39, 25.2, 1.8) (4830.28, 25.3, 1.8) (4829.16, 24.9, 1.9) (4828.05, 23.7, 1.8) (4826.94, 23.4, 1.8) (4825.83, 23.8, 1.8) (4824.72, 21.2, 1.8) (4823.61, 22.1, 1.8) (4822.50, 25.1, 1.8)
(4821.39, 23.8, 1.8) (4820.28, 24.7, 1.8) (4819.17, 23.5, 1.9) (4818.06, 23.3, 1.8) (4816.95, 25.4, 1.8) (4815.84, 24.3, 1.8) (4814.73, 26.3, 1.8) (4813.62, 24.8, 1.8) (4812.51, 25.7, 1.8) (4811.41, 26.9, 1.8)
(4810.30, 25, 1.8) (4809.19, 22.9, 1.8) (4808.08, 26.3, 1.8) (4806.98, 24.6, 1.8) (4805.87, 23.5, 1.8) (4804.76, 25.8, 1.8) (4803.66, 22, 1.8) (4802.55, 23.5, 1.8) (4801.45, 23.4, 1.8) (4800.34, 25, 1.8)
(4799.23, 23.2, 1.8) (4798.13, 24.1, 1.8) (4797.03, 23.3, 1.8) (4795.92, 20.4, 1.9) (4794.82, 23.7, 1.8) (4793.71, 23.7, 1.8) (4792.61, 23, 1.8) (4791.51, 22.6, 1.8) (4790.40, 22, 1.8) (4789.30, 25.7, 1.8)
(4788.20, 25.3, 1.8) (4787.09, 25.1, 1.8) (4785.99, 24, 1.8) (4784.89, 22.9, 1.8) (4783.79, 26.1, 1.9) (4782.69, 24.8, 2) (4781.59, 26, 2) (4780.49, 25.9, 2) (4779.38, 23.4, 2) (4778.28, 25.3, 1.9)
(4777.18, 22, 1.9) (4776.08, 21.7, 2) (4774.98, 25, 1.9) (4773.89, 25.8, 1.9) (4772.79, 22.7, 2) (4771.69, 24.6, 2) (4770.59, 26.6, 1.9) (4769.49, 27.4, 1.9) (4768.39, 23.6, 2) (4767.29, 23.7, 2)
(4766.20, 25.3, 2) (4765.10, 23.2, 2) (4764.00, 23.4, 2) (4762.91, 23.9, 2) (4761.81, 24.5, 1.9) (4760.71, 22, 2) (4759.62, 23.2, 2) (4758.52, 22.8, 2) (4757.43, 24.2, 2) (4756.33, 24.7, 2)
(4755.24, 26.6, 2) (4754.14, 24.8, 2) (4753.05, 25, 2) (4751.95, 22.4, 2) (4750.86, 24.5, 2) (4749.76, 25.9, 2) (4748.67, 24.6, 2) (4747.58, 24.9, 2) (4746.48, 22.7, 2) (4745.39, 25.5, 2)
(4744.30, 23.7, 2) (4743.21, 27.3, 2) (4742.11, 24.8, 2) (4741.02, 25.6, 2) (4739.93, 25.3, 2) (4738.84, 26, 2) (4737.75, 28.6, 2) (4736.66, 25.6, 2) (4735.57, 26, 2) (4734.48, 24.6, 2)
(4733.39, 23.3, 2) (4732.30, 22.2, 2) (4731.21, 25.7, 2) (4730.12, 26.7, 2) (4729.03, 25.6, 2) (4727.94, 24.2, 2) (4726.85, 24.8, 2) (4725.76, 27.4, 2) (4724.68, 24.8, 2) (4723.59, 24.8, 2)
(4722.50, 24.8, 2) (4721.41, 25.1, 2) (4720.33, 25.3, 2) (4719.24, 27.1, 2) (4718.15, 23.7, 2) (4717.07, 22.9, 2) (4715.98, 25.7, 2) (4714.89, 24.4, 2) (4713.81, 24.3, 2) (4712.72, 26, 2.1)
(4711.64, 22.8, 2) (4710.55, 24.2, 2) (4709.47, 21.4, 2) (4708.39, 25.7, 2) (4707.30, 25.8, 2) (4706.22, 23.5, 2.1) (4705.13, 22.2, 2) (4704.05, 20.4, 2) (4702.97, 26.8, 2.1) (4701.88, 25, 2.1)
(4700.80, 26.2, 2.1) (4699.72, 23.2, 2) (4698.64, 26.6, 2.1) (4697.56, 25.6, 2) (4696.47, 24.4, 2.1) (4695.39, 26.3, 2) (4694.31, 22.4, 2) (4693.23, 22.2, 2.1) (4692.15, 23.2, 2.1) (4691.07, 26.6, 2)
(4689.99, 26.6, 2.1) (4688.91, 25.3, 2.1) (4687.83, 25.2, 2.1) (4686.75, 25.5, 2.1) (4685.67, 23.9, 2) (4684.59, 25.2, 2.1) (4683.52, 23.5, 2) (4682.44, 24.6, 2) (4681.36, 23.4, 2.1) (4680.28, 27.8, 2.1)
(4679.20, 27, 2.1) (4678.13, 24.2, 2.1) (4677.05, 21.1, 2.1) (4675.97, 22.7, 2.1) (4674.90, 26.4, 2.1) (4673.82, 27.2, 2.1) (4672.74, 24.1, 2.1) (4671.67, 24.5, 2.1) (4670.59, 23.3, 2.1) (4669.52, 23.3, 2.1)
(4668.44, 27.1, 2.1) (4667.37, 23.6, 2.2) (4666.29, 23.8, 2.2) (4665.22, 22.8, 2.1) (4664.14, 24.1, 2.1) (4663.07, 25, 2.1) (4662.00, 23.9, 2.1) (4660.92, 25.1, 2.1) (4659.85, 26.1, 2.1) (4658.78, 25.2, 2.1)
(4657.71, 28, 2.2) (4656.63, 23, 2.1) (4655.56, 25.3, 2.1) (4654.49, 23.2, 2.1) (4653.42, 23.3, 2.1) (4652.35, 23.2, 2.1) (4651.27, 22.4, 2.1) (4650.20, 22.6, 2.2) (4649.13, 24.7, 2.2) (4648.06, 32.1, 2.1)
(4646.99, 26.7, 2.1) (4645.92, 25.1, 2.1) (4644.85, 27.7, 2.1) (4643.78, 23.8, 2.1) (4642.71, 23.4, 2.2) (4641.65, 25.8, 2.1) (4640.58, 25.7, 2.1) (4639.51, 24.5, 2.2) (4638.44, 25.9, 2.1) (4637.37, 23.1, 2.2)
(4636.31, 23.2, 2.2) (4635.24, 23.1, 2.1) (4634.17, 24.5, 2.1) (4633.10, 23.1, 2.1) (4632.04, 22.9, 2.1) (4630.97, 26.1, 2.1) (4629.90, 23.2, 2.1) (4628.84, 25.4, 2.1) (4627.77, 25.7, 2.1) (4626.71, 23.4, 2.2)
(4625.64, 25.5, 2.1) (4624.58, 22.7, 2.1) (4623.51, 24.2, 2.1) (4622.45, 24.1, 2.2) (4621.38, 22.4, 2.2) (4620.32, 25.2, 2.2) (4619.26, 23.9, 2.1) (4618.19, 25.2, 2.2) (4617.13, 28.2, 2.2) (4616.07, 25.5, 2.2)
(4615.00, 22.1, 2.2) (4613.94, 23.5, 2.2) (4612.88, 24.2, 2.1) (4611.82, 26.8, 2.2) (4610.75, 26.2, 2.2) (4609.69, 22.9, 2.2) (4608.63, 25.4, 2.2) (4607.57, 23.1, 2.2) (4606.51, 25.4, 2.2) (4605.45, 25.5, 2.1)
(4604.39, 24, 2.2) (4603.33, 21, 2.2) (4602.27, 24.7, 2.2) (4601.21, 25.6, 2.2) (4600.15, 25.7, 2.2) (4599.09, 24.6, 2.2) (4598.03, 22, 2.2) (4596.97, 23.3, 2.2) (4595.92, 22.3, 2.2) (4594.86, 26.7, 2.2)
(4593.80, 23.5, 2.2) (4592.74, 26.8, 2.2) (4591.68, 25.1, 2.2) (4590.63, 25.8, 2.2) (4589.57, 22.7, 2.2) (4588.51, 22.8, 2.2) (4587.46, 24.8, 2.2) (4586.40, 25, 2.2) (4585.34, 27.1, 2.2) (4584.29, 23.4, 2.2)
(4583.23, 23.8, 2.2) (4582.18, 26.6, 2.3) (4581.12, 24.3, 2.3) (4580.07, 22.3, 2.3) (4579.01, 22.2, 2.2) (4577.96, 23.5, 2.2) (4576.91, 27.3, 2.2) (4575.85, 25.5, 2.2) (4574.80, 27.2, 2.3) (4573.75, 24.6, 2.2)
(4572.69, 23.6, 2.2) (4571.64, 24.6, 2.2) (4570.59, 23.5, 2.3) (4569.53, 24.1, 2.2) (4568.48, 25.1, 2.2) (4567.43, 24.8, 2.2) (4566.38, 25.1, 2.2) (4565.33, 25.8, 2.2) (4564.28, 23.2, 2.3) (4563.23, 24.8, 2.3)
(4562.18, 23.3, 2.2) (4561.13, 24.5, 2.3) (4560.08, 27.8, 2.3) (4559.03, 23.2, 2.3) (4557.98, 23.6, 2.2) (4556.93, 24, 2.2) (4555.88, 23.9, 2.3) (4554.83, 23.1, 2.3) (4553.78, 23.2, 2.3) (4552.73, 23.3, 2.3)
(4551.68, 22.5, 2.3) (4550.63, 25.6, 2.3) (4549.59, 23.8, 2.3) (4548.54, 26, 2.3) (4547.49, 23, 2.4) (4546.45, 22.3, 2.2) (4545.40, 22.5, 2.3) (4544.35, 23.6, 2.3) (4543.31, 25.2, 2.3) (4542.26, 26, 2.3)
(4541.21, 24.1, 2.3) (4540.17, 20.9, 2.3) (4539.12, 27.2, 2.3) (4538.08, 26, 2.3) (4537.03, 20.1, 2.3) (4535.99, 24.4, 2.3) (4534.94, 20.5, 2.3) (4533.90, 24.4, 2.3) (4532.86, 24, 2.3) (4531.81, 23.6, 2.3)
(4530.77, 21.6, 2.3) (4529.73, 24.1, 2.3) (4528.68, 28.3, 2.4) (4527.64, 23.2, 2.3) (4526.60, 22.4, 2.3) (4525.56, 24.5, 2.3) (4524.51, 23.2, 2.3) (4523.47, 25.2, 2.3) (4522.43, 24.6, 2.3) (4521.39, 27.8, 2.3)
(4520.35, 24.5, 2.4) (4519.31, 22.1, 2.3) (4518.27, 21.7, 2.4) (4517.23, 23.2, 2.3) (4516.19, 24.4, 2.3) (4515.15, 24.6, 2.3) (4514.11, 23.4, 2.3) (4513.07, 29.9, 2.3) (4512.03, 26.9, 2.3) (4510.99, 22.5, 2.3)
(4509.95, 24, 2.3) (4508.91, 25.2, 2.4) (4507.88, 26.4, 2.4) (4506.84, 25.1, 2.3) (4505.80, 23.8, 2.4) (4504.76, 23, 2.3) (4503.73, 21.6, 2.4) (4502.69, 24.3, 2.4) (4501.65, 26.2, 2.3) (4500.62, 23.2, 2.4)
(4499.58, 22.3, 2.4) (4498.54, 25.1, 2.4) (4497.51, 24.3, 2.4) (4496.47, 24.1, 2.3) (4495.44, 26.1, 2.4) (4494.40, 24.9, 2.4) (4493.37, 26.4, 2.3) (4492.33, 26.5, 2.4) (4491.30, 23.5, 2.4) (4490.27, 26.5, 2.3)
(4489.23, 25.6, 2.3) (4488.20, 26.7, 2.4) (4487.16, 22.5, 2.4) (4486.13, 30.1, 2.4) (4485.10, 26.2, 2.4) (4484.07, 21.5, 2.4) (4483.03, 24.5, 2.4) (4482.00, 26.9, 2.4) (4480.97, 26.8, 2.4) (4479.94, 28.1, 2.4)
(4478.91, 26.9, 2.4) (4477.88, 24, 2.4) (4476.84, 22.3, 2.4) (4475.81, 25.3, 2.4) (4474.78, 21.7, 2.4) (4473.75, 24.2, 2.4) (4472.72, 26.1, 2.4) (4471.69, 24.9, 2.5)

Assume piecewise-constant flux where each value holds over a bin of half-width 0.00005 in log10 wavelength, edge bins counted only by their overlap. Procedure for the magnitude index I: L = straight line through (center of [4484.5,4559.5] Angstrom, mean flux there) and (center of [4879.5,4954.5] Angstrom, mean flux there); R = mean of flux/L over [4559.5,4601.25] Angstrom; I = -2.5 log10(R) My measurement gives -0.02 mag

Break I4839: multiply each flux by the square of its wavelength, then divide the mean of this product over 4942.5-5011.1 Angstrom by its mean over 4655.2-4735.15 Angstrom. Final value 1.05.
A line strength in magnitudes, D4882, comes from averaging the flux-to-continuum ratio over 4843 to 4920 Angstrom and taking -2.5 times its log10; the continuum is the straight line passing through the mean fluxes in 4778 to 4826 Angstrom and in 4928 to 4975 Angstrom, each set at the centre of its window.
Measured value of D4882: 0.05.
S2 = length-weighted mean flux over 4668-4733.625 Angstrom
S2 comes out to 24.7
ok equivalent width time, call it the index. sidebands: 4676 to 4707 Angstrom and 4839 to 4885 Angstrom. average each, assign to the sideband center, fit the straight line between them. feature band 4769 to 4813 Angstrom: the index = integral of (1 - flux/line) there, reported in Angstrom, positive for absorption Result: -2.2 Angstrom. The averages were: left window 24.5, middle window 24.3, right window 22.1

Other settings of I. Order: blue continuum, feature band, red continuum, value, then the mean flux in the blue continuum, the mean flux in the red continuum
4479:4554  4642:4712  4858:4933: -0.046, 24.5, 22.4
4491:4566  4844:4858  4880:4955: 0.014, 24.2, 23.2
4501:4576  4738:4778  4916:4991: -0.041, 24.2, 23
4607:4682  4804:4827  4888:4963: -0.031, 24.6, 23.1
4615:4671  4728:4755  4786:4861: -0.041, 24.6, 23.7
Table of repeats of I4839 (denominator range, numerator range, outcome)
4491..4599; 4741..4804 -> 1.10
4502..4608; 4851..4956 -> 1.08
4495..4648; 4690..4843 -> 1.09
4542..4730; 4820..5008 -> 1.05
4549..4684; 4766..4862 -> 1.06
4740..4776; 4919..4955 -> 1.02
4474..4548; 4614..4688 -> 1.07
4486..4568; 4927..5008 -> 1.14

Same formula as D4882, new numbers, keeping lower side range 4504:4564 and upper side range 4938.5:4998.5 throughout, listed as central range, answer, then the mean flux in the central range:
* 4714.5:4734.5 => -0.06 mag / 24.9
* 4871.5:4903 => 0.01 mag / 23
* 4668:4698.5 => -0.04 mag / 24.7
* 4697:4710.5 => -0.03 mag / 24.4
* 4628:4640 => -0.01 mag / 24.1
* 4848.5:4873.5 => 0.12 mag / 21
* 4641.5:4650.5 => -0.09 mag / 25.9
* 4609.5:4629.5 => -0.03 mag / 24.6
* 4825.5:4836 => -0.05 mag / 24.6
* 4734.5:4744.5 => -0.10 mag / 25.9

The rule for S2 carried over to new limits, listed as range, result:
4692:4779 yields 24.6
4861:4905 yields 22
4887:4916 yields 23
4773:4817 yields 24.2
